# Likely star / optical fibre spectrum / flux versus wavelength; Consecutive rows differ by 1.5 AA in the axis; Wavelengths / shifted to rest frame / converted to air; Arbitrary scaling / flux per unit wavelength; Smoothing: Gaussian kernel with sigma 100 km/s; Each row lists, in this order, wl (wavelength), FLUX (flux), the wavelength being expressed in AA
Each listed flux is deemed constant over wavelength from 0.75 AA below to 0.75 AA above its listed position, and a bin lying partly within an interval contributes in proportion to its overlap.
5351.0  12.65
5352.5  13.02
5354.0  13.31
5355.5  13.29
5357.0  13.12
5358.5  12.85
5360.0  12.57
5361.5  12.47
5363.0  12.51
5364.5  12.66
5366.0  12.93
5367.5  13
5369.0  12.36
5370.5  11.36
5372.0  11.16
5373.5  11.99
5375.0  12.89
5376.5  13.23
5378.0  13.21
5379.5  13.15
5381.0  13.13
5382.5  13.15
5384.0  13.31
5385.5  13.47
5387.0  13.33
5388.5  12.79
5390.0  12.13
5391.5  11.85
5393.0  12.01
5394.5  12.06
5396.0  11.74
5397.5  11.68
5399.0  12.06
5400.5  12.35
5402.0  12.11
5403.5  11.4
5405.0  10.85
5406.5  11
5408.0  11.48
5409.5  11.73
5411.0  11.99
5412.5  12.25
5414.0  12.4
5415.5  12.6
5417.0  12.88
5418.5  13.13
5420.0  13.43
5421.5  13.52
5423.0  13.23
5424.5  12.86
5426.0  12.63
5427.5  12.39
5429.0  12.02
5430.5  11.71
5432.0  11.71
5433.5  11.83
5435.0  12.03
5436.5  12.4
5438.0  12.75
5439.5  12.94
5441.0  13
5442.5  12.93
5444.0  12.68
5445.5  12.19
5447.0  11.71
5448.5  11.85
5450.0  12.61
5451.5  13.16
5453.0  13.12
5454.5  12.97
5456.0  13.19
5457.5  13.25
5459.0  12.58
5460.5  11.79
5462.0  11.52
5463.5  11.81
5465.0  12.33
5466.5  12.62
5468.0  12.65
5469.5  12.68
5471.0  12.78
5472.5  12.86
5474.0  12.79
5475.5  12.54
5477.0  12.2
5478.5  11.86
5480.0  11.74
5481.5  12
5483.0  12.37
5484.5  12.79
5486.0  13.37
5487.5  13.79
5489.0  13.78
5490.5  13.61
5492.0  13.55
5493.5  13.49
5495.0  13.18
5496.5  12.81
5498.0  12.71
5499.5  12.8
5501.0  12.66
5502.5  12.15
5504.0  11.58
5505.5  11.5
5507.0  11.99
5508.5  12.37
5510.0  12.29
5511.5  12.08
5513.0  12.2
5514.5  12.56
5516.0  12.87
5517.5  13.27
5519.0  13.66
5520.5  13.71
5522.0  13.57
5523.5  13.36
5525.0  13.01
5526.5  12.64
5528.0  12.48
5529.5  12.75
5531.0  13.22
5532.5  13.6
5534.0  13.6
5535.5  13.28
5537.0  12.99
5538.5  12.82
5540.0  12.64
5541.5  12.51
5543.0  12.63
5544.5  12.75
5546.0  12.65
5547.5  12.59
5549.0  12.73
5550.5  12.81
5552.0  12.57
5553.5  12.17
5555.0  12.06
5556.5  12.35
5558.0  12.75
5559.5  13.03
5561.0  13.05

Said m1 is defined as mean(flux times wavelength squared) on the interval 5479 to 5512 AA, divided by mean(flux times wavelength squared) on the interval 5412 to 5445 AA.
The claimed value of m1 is 1.0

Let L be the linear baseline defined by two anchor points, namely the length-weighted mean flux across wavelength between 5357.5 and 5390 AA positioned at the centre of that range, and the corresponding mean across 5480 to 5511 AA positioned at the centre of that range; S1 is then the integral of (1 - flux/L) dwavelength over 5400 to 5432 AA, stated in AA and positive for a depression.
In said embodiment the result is 1.1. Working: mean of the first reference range 12.7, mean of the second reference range 12.7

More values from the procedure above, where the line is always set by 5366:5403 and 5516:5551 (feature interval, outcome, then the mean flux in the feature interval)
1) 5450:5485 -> 0.7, 12.5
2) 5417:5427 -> -0.4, 13.1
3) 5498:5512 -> 0.8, 12.2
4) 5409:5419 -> 0.1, 12.4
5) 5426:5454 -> 0.6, 12.4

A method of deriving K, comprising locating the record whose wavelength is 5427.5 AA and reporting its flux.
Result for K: 12.39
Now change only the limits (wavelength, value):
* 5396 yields 11.74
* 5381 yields 13.13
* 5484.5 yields 12.79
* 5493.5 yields 13.49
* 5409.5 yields 11.73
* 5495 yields 13.18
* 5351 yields 12.65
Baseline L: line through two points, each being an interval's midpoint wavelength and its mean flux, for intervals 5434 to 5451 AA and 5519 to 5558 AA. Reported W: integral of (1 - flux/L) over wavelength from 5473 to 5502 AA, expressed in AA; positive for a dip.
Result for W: -0.42 AA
